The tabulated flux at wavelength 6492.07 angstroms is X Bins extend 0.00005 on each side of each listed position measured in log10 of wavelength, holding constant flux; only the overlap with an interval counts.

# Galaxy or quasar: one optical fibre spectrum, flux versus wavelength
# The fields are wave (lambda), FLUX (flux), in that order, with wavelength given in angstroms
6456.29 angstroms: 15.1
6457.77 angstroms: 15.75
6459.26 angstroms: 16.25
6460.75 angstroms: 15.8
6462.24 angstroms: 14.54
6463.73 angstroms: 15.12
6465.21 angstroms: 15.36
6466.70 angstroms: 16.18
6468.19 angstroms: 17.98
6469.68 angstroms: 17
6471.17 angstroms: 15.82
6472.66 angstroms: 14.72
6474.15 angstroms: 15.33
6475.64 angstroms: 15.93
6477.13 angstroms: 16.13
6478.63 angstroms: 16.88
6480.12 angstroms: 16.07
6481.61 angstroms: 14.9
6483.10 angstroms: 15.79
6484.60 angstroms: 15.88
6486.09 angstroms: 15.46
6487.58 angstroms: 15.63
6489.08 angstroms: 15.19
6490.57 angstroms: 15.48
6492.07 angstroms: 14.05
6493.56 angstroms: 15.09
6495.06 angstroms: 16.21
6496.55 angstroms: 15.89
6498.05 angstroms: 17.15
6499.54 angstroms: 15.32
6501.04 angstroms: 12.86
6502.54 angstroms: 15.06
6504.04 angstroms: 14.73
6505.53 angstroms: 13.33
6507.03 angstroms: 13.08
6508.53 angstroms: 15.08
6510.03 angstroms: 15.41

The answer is 14.05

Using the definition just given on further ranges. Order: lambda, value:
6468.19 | 17.98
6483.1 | 15.79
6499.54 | 15.32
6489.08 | 15.19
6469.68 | 17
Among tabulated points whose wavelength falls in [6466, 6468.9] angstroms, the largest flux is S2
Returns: 17.98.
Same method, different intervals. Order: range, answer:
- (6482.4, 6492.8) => 15.88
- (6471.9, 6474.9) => 15.33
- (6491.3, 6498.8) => 17.15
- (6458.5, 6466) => 16.25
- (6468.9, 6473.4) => 17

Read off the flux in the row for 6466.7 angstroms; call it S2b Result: 16.18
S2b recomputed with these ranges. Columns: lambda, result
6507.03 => 13.08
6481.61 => 14.9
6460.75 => 15.8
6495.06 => 16.21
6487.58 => 15.63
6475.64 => 15.93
